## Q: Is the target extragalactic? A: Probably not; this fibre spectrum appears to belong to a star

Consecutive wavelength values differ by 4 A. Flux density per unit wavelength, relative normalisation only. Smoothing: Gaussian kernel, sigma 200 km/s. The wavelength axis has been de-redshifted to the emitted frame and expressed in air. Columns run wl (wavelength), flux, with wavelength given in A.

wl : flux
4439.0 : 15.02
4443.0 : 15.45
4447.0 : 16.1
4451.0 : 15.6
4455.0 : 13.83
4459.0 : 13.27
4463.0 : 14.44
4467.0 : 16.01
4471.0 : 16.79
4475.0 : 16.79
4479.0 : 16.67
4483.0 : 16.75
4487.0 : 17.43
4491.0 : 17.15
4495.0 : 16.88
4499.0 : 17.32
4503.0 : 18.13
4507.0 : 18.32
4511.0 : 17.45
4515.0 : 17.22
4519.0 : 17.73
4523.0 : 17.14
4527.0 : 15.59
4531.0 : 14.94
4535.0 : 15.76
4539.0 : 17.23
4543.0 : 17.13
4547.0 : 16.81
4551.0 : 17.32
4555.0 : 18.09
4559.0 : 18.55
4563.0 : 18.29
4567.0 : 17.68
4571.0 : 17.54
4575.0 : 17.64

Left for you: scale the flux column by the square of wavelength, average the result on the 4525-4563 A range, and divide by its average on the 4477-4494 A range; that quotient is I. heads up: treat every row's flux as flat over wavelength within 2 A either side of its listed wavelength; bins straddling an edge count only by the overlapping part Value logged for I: 1.02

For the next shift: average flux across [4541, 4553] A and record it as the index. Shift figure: 17.1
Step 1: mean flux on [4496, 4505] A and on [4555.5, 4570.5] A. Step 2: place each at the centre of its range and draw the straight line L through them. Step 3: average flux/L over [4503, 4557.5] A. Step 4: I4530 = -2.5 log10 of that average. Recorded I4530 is 0.05 mag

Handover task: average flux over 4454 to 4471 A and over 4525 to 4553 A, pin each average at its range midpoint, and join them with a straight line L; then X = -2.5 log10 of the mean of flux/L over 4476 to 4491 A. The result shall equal -0.12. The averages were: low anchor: 14.7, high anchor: 16.4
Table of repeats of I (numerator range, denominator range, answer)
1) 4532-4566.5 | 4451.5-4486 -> 1.15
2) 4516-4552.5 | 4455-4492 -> 1.07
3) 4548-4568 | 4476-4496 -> 1.09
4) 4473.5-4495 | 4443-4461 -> 1.16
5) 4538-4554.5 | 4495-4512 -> 0.99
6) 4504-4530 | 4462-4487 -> 1.07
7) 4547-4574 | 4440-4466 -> 1.26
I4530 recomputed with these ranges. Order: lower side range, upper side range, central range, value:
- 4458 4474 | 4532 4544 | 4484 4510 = -0.11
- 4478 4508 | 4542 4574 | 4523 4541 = 0.10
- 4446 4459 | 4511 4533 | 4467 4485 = -0.08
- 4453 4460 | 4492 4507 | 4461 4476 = -0.09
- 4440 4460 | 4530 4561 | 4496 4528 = -0.07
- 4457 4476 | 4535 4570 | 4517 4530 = 0.01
